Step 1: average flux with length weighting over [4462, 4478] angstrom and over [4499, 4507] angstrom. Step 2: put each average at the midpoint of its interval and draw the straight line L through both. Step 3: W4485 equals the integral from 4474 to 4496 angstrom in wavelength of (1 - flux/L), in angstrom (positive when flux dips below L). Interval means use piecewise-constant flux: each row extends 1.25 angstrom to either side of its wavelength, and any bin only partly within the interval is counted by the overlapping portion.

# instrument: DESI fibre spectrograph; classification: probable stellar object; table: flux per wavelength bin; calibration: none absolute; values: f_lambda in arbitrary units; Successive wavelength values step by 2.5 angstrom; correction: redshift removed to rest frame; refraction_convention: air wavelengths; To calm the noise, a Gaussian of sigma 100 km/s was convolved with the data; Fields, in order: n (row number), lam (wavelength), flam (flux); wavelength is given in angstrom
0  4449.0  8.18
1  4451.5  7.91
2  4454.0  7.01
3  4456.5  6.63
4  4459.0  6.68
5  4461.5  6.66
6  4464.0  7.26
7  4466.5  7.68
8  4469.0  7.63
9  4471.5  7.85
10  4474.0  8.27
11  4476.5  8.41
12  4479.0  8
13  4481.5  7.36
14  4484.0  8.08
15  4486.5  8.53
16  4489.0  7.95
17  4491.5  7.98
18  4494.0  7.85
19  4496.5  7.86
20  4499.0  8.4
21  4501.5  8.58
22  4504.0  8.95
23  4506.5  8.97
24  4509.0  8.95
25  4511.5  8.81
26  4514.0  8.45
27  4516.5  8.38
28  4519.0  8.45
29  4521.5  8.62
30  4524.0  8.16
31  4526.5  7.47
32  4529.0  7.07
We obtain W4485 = 0.5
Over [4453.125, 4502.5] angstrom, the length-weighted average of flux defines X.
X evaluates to 7.73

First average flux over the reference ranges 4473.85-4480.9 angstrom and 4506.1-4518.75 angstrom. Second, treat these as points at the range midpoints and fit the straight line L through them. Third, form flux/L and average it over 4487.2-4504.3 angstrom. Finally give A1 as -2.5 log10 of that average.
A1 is 0.03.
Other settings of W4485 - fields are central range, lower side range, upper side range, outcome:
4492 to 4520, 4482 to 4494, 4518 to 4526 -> -1.03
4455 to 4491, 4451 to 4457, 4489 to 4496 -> -0.49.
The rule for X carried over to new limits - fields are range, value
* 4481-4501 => 8.05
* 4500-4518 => 8.72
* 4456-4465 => 6.81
